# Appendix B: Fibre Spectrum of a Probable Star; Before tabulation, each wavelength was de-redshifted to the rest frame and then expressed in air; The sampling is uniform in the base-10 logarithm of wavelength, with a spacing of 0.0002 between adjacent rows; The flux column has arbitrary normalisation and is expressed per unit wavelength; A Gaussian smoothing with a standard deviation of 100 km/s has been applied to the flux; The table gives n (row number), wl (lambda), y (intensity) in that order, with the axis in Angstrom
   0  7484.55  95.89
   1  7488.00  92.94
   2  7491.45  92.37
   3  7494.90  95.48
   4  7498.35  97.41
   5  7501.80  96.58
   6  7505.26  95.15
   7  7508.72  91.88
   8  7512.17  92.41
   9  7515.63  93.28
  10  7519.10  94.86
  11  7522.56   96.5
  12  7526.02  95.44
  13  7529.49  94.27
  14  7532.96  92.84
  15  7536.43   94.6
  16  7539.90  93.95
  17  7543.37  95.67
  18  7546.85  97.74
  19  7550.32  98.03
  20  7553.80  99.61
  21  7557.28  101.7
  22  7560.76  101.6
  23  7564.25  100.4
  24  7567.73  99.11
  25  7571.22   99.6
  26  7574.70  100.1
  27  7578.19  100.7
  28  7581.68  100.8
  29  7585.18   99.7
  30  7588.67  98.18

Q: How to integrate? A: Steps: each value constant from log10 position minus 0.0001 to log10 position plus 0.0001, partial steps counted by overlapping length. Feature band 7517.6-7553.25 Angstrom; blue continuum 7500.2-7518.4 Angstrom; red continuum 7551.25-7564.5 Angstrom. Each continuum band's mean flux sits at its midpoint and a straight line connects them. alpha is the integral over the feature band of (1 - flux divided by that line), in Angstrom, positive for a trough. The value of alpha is 0.7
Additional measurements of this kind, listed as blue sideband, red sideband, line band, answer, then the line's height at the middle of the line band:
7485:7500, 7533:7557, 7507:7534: 0.50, 95.7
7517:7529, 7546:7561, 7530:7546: 0.50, 97.5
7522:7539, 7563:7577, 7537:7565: -0.29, 97.3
